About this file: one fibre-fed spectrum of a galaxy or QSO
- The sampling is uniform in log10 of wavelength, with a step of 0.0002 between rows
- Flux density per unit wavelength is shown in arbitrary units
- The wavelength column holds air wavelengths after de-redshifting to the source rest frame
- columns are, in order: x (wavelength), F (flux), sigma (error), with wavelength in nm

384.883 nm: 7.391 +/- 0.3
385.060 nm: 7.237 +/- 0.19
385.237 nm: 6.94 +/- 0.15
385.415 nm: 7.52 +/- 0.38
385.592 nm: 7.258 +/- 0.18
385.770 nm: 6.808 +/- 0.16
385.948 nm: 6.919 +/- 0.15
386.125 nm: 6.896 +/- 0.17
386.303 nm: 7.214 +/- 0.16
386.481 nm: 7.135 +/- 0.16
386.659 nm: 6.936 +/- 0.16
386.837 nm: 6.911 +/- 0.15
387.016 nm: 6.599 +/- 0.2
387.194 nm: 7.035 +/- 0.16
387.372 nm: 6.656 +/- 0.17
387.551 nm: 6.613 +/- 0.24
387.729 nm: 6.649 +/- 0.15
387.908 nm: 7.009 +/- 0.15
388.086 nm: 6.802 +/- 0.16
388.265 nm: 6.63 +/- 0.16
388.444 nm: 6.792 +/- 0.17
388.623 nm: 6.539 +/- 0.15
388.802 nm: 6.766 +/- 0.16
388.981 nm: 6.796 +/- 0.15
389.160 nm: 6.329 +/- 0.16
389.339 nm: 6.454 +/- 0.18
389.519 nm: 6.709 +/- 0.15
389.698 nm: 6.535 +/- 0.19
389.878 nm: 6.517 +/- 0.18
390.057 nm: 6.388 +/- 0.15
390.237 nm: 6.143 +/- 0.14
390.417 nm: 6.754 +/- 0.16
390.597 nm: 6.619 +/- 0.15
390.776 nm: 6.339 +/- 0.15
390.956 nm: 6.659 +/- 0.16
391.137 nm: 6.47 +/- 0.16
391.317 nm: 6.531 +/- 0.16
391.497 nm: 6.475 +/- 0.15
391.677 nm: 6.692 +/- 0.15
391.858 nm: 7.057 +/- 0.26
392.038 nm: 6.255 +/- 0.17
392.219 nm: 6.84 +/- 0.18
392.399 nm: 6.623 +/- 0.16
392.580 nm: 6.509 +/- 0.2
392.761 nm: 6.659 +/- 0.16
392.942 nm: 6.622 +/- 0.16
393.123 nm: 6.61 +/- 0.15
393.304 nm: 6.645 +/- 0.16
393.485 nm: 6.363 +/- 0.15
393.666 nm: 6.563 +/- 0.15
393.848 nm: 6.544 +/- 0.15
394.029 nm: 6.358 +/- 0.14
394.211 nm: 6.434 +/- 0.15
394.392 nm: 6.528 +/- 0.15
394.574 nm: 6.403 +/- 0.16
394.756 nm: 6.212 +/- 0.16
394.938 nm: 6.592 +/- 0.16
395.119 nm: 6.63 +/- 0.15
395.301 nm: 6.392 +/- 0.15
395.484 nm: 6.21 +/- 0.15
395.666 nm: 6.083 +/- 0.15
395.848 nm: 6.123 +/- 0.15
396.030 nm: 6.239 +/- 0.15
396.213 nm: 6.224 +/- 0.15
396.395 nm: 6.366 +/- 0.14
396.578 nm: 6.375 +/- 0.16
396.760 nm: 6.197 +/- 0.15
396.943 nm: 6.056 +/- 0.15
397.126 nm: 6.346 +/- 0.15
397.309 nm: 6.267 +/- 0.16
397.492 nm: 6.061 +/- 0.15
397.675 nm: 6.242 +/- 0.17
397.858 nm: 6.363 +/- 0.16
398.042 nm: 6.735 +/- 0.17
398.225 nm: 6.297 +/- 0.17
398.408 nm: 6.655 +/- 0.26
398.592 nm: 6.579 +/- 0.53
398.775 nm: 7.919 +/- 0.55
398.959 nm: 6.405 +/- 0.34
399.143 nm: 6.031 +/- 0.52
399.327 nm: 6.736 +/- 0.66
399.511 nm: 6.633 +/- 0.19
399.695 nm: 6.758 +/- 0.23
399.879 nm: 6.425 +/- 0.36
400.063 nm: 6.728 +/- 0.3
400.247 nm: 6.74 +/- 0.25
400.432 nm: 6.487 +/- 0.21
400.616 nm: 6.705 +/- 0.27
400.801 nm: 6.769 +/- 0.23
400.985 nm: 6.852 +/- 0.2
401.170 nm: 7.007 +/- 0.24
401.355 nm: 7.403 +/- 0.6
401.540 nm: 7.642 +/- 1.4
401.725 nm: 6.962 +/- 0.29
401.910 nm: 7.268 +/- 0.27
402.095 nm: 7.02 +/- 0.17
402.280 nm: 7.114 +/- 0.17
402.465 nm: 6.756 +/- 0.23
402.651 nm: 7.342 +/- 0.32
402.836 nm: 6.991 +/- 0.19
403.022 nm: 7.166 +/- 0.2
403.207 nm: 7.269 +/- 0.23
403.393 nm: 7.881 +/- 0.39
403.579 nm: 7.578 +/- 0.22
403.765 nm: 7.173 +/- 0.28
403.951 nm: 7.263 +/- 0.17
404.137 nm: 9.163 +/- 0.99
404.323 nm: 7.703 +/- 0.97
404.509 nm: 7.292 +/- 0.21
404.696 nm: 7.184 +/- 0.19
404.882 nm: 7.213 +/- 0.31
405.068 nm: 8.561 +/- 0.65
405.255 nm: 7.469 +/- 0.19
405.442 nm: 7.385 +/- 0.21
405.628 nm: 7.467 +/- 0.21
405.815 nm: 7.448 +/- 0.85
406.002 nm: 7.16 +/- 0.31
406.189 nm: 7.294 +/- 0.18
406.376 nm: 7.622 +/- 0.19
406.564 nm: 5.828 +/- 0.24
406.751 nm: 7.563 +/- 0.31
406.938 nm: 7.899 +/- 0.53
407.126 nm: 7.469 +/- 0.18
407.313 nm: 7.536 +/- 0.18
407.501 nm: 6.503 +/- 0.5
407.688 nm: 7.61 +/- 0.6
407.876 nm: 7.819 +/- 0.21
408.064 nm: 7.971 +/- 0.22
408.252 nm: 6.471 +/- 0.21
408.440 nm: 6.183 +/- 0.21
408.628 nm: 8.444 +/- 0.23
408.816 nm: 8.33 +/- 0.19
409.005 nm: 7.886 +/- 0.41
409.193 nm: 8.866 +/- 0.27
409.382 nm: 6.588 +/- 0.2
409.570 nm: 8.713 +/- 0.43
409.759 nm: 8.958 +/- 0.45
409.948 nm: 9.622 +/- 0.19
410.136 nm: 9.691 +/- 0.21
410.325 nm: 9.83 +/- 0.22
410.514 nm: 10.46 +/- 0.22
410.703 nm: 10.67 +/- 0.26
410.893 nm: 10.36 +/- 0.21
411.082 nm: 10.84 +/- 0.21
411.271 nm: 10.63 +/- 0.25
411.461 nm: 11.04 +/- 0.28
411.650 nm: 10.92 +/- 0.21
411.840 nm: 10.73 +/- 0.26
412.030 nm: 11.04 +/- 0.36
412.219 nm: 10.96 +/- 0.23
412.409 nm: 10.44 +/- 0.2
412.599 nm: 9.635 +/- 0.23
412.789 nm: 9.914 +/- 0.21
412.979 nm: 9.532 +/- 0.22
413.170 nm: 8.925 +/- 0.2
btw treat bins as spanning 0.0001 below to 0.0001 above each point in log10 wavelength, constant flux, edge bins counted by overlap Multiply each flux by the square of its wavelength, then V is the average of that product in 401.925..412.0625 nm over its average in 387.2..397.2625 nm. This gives 1.35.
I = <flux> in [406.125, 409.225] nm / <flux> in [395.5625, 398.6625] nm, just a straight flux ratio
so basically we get 1.18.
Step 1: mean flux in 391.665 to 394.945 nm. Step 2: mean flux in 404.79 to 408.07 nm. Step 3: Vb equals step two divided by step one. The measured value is 1.1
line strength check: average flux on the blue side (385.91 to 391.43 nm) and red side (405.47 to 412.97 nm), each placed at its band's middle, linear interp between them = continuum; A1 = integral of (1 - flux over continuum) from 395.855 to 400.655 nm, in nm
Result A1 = 0.733 nm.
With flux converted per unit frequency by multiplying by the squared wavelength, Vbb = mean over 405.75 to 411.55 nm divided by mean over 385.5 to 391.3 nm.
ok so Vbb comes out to 1.4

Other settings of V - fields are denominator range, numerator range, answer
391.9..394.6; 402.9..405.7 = 1.22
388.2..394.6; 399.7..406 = 1.17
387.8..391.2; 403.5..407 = 1.23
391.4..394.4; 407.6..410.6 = 1.37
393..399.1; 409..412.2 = 1.66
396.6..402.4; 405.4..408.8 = 1.14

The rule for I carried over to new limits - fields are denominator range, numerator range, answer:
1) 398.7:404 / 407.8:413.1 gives 1.34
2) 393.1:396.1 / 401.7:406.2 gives 1.16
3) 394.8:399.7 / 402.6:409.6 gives 1.17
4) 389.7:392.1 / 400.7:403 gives 1.09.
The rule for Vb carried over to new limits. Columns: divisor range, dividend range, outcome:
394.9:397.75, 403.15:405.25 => 1.22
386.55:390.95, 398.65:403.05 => 1.04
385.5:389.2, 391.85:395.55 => 0.95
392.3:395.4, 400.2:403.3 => 1.08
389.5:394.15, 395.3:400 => 0.98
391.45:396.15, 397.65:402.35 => 1.05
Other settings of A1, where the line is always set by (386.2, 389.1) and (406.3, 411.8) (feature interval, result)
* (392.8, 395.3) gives 0.287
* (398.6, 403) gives 0.561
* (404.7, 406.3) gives 0.157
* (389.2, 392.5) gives 0.244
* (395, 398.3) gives 0.554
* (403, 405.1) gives 0.146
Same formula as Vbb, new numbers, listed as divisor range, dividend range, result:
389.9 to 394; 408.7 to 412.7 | 1.64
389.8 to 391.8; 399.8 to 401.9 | 1.11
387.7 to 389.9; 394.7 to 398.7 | 0.99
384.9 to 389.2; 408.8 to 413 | 1.61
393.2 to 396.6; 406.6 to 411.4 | 1.43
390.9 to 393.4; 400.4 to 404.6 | 1.16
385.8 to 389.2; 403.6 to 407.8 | 1.20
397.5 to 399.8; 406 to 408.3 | 1.16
